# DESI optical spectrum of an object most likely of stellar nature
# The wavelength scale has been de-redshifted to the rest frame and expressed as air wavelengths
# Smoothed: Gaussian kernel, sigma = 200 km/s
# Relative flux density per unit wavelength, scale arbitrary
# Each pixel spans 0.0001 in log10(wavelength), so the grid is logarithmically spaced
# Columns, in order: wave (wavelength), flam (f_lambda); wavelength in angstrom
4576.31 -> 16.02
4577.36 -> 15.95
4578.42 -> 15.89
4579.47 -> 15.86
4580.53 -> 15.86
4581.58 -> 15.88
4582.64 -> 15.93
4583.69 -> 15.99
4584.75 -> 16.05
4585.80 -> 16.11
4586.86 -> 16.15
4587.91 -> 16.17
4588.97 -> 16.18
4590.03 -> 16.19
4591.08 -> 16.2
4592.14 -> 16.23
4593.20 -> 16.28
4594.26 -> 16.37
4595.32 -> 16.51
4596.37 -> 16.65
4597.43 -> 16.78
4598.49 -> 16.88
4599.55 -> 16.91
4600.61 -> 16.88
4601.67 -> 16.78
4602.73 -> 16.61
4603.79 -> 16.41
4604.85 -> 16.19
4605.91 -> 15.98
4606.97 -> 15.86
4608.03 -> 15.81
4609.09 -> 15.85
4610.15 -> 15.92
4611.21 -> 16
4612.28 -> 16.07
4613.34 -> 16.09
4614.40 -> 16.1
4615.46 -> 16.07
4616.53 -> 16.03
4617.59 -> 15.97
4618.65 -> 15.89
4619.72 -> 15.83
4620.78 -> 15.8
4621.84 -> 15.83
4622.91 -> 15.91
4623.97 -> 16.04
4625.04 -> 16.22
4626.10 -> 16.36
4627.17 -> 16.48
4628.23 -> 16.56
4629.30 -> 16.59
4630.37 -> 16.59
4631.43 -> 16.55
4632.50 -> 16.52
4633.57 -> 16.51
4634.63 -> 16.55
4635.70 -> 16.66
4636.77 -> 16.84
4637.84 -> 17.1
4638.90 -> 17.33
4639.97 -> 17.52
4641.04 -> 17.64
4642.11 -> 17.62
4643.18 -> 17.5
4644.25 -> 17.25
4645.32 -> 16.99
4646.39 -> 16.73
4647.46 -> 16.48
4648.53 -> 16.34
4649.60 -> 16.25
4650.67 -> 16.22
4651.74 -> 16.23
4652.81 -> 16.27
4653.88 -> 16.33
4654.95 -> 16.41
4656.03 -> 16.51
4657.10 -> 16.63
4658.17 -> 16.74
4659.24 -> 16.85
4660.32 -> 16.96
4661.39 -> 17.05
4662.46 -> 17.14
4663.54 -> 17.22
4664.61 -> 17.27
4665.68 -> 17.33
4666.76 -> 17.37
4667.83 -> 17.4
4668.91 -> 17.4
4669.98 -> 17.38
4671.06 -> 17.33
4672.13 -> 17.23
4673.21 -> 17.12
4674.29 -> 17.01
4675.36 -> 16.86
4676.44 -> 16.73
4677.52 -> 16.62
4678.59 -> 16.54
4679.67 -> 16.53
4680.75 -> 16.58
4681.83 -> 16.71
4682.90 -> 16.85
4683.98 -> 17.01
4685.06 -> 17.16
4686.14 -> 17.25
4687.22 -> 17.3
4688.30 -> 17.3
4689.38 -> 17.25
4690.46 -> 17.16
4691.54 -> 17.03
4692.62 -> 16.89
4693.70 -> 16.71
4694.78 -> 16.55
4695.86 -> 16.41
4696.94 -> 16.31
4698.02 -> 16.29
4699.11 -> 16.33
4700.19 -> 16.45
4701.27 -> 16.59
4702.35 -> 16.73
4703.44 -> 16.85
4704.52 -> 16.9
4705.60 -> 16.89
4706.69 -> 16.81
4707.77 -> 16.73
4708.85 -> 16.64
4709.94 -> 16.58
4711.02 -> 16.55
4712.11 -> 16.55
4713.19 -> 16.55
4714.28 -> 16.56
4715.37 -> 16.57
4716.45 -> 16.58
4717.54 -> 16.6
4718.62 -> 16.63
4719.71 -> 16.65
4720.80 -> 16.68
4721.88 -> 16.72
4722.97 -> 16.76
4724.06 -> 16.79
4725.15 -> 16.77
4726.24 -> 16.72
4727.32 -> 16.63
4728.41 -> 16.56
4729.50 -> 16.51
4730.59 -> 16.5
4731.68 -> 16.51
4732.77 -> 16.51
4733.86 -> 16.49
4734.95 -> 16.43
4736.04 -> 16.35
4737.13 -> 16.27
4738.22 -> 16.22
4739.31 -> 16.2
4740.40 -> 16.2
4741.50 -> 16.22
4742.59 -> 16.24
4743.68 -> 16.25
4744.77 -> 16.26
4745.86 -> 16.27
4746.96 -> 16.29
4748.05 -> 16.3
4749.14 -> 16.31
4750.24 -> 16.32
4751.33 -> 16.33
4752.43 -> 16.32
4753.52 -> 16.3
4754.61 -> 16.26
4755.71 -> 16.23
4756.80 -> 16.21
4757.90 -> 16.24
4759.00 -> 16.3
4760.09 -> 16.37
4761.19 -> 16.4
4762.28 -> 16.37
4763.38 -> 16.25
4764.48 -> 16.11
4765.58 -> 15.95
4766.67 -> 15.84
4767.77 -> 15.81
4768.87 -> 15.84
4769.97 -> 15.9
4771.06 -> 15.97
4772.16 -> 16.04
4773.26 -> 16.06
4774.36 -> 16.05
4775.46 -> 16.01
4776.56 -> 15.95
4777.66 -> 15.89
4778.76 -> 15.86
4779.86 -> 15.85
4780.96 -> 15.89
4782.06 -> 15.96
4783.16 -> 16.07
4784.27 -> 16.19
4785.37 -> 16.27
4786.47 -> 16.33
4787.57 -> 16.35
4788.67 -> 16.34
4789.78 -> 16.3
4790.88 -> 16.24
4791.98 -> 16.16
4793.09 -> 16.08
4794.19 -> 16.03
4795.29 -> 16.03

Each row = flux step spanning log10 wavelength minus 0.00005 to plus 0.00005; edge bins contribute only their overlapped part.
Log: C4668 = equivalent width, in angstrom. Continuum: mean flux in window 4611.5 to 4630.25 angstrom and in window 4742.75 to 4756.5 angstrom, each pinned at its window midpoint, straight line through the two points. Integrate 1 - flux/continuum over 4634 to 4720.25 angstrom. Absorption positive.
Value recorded -3.4 angstrom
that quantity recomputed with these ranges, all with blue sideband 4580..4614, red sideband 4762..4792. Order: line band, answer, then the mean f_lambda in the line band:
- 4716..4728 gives -0.42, 16.7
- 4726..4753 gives -0.44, 16.4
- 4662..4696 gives -1.82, 17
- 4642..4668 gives -1.03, 16.8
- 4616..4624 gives 0.16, 15.9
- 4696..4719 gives -0.67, 16.6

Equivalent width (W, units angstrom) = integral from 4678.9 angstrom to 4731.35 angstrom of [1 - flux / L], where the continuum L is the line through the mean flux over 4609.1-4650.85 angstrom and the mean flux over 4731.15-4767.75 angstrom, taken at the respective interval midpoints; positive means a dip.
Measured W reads -1.2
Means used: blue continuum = 16.5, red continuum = 16.3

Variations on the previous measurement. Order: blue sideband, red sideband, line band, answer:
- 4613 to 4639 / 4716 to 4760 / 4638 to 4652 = -0.52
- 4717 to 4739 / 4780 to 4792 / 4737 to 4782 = 0.60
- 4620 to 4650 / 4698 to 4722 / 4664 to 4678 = -0.43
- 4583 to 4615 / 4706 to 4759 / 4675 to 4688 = -0.37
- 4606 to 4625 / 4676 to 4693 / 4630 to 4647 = -0.75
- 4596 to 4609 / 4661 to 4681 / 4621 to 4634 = 0.27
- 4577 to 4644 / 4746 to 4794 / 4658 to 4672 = -0.79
